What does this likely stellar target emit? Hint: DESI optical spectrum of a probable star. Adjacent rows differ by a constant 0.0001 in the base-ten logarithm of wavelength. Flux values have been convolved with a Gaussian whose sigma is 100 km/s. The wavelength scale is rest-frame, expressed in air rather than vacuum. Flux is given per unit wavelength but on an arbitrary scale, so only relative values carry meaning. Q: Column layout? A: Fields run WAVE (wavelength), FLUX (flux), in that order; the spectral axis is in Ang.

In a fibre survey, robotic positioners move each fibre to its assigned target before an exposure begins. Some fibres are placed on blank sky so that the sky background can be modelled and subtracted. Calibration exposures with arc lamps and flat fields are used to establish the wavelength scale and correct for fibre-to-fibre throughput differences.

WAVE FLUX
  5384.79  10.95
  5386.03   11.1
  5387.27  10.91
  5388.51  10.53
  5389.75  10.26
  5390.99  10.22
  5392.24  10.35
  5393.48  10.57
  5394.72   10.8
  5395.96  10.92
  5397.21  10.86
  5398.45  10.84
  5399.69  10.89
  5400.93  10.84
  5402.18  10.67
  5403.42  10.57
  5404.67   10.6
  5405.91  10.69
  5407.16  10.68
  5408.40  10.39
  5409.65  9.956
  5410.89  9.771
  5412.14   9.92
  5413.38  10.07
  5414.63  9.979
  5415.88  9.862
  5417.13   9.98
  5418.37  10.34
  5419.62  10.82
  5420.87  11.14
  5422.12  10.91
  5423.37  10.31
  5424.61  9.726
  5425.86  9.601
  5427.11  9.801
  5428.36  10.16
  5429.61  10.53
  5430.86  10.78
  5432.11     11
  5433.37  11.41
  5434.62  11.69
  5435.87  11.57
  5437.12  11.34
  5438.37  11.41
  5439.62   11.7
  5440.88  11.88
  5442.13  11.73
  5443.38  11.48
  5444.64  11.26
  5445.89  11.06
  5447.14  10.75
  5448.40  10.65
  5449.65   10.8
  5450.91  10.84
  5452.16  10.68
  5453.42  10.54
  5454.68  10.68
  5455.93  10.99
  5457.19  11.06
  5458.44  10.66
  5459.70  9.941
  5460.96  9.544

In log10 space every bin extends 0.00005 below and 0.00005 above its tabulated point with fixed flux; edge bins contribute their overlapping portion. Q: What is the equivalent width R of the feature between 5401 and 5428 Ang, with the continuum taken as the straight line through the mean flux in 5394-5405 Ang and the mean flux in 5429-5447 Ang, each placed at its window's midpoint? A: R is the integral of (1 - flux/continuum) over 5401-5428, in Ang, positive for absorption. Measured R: 1.73 Ang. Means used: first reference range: 10.8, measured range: 10.3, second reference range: 11.3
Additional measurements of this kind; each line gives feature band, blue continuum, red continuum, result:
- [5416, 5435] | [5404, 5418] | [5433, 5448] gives 0.49 Ang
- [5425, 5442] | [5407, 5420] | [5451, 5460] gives -0.97 Ang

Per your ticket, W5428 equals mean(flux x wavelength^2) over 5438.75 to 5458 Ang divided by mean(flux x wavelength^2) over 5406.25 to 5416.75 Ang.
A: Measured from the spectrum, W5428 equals 1.1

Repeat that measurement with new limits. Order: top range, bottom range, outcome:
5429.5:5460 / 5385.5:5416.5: 1.07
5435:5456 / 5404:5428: 1.10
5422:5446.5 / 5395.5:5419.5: 1.06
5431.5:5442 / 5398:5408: 1.09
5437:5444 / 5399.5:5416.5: 1.14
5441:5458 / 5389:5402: 1.05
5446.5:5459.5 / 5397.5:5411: 1.03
